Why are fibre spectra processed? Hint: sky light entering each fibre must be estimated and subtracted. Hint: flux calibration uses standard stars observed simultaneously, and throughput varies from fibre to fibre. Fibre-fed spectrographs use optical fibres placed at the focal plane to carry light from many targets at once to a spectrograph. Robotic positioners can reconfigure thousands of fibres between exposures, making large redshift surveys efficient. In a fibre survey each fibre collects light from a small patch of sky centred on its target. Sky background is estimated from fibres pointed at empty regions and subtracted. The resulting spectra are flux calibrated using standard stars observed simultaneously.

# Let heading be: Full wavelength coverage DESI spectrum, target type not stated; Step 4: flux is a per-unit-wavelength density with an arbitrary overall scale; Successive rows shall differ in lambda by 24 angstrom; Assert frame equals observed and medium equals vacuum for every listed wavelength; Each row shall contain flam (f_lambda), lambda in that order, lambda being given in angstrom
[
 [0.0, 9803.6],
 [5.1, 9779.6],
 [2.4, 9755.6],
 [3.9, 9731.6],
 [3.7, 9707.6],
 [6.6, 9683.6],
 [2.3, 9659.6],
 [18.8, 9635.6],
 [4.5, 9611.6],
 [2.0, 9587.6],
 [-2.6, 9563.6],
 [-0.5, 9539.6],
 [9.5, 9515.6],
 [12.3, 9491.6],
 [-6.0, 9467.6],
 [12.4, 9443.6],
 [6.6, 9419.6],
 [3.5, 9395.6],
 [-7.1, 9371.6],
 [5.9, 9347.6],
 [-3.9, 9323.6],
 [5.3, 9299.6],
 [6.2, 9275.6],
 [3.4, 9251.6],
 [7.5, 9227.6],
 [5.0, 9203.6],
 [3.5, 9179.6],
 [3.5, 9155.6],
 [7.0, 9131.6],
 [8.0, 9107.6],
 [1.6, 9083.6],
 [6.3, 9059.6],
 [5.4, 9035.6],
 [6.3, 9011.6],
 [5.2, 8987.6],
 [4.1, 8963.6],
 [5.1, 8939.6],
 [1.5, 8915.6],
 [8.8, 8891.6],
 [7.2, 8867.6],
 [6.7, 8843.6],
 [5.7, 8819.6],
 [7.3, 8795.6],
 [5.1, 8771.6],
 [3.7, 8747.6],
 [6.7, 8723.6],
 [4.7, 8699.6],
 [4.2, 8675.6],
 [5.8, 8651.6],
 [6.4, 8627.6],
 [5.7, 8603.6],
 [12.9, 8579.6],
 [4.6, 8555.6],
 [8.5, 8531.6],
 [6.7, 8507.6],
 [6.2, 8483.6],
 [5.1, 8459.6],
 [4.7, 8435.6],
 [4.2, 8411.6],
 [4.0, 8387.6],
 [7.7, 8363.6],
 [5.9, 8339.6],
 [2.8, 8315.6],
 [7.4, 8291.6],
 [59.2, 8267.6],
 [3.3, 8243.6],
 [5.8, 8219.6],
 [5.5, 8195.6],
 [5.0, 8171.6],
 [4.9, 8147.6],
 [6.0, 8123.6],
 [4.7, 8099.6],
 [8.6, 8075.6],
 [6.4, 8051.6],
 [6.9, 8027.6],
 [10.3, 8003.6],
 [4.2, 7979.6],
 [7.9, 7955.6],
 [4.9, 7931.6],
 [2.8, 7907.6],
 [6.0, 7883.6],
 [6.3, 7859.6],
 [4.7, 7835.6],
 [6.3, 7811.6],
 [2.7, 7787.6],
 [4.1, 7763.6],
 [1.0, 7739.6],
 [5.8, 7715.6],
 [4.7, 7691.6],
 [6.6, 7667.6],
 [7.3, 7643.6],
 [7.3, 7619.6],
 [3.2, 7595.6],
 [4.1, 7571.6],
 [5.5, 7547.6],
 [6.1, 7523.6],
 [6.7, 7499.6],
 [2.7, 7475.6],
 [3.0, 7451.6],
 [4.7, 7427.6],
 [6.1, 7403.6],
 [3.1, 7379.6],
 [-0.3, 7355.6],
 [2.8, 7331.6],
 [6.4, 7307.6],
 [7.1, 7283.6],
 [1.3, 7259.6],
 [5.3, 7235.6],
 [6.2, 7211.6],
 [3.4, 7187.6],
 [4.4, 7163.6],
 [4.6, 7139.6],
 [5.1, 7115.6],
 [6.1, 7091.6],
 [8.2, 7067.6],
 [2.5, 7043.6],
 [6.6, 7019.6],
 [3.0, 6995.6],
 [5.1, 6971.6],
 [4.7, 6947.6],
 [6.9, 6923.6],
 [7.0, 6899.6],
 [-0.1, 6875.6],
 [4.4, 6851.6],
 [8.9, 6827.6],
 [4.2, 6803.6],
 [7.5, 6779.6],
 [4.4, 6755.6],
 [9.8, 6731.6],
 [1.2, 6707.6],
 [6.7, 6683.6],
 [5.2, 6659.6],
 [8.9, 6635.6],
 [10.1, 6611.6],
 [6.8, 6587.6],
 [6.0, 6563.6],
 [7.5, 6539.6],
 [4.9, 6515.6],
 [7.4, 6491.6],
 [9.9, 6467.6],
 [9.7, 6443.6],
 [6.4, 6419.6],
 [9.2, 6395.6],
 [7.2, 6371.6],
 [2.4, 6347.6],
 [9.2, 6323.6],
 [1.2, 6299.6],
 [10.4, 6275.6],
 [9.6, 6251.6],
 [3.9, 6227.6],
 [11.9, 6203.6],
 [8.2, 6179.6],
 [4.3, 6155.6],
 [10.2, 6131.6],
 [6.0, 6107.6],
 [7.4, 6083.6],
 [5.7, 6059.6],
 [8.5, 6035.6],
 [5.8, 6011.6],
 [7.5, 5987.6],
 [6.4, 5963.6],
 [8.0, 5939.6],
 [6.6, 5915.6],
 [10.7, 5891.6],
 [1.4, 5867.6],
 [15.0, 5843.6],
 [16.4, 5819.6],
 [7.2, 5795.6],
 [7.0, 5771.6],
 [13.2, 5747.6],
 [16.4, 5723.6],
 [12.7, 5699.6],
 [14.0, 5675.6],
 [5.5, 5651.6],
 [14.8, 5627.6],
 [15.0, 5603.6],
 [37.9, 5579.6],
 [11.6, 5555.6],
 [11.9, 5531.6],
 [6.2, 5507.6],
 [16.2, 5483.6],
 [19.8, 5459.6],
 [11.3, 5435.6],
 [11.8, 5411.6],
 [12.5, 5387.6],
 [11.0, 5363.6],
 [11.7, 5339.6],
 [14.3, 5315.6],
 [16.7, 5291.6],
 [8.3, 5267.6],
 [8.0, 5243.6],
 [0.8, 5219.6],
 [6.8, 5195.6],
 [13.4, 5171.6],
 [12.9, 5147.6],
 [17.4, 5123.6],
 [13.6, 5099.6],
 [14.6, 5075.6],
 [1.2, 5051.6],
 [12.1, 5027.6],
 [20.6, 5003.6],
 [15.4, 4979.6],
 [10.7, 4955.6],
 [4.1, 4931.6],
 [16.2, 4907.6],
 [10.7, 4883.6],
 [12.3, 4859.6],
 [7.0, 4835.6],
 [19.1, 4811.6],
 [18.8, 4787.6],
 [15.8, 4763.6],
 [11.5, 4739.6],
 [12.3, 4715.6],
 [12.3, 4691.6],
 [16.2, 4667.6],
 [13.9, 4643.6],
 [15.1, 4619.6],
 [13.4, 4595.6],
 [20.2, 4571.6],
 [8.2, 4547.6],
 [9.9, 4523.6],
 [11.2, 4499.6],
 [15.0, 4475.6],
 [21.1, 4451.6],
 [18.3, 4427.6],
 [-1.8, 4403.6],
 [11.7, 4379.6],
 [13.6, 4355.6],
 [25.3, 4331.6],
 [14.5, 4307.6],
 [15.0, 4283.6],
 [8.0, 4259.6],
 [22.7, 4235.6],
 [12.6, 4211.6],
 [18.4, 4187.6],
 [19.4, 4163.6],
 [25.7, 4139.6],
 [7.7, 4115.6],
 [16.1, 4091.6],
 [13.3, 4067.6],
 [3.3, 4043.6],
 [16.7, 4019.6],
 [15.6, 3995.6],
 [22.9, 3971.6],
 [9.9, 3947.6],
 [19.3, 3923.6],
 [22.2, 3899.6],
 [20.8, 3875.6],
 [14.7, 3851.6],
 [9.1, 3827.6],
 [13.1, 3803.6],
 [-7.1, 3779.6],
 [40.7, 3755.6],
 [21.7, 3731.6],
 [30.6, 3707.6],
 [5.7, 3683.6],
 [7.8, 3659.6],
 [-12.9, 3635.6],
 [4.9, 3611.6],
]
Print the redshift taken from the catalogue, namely 1.22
